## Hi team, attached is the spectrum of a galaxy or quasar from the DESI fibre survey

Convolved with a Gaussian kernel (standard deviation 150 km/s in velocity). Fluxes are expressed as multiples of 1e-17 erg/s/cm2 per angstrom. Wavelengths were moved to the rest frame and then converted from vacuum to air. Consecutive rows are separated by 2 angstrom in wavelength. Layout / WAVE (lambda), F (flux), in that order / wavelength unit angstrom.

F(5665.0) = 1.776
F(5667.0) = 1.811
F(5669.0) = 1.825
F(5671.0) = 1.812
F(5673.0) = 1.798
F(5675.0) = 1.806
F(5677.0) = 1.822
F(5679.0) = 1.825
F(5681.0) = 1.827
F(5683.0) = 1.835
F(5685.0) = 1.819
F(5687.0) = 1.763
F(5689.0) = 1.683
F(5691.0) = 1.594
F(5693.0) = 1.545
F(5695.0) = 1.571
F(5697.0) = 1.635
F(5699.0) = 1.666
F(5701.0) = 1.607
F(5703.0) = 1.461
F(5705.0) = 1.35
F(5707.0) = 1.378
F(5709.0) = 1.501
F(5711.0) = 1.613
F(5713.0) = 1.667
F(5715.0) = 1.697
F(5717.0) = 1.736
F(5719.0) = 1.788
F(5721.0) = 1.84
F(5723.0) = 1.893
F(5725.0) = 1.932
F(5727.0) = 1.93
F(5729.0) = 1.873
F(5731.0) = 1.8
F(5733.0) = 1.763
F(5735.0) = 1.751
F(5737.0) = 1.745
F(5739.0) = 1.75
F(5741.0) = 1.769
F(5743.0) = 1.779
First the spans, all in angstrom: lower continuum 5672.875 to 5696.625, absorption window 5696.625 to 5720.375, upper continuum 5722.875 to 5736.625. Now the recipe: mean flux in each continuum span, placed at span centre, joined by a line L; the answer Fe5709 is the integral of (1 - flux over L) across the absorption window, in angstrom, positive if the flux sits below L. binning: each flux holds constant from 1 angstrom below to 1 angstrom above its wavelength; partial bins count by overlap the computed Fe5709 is 2.6 angstrom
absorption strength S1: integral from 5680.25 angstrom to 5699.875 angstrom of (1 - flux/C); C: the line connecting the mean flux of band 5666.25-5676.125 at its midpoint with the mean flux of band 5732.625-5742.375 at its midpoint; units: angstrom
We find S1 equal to 1.1 angstrom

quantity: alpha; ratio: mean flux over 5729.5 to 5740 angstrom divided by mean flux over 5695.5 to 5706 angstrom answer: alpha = 1.14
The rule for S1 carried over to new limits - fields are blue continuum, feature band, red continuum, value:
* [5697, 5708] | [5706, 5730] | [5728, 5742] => -1.4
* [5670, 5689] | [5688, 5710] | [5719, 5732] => 3.5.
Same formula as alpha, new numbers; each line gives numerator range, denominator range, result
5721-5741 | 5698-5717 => 1.17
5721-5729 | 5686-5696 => 1.17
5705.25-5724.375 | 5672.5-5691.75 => 0.94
